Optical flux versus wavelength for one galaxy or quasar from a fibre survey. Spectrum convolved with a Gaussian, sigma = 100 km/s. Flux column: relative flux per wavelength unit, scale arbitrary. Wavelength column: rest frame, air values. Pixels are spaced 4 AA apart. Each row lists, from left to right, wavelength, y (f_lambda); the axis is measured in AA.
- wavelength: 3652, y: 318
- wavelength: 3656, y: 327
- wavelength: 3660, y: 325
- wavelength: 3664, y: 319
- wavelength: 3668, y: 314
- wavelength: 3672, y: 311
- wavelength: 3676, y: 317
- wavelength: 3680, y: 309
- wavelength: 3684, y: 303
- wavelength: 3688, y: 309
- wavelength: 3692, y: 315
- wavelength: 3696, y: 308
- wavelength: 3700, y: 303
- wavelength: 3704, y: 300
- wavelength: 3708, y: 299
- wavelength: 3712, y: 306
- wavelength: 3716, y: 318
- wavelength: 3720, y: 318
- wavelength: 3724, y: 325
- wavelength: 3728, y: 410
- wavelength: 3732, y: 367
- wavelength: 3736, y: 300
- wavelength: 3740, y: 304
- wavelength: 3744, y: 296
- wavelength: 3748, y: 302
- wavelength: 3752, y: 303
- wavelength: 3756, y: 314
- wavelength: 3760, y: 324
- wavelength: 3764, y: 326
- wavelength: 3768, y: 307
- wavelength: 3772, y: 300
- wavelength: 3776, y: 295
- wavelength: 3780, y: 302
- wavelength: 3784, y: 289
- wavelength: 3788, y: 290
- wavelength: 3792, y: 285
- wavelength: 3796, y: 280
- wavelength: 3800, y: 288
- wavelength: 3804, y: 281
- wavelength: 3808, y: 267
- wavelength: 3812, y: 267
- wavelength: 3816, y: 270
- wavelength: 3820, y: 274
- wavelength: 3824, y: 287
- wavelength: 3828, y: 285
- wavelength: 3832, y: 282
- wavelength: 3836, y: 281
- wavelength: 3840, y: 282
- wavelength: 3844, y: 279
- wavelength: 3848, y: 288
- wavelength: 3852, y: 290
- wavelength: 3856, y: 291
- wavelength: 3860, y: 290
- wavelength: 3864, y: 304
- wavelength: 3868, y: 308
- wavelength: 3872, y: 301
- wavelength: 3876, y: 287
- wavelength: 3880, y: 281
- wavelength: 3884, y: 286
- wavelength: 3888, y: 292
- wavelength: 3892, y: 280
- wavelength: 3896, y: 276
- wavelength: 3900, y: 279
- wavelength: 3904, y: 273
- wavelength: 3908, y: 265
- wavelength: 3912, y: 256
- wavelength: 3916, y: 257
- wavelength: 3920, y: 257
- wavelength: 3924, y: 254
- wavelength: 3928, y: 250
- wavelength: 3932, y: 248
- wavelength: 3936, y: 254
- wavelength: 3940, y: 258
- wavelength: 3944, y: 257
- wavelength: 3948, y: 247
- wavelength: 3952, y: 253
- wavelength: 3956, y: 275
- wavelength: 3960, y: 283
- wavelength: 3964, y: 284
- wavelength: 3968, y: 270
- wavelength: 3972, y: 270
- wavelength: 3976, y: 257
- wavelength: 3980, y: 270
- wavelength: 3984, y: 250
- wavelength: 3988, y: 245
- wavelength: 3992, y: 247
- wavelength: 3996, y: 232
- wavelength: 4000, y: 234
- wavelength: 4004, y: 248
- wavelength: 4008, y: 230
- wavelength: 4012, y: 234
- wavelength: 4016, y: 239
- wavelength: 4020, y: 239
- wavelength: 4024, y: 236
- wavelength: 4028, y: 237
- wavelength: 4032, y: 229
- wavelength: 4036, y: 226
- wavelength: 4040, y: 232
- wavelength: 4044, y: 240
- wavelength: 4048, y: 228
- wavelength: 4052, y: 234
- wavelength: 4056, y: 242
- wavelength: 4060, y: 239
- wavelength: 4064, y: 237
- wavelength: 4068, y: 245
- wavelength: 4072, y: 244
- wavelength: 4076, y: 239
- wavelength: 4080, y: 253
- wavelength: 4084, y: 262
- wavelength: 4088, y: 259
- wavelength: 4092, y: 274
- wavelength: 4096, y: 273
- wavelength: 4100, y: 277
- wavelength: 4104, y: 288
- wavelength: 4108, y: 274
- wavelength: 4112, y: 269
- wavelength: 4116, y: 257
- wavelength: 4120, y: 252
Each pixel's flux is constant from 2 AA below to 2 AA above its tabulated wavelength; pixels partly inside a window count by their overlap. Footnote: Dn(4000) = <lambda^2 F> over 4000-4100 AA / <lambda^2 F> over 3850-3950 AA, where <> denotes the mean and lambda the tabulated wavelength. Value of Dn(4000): 1.0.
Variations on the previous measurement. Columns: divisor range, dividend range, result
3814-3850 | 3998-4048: 0.92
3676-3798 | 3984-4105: 0.92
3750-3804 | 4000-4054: 0.89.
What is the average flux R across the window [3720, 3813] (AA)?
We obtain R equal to 306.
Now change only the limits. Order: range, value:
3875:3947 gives 267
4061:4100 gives 255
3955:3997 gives 262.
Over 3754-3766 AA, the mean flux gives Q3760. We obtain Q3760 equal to 321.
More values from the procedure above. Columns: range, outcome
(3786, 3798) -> 285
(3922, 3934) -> 251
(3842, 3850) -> 284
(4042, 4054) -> 234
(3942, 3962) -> 263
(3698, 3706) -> 302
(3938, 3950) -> 254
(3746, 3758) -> 306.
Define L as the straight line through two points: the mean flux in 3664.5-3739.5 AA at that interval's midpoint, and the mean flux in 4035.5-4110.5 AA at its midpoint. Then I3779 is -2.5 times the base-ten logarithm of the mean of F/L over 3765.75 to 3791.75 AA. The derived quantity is 0.028 mag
